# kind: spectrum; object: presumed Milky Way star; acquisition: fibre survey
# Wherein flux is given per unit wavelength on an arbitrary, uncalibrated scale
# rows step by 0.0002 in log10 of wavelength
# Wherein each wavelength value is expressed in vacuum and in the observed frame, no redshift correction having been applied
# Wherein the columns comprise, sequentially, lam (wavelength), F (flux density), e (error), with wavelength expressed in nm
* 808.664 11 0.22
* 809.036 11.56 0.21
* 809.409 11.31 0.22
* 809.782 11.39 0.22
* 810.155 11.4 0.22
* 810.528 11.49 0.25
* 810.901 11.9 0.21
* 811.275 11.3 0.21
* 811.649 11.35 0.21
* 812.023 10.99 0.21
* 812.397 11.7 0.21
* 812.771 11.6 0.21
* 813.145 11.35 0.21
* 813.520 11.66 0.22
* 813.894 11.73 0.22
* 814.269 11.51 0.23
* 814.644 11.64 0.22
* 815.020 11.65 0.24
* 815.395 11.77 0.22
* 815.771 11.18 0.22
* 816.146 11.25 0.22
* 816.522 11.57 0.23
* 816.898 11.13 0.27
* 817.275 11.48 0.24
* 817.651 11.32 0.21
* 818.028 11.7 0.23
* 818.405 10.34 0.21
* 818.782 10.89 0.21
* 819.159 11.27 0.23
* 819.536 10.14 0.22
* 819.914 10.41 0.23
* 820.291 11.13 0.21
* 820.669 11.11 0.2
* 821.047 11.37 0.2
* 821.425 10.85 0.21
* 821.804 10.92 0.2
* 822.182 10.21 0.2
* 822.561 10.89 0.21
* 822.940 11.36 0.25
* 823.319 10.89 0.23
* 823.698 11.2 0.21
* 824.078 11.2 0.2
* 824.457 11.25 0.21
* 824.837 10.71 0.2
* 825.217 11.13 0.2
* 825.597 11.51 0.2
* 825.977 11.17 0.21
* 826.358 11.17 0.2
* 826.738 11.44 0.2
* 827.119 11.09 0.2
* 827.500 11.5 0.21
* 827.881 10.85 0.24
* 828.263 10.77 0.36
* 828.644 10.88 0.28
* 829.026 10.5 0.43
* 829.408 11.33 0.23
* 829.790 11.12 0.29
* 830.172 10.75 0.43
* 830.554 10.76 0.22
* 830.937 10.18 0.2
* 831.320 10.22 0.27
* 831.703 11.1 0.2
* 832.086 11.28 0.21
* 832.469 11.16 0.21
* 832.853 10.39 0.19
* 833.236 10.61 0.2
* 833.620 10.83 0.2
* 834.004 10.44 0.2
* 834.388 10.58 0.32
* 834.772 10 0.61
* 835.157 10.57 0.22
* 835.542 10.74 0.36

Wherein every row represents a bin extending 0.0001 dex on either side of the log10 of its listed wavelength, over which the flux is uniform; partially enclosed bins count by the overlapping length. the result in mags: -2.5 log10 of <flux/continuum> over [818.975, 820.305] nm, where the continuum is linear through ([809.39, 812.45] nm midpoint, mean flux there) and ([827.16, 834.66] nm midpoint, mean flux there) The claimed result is 0.05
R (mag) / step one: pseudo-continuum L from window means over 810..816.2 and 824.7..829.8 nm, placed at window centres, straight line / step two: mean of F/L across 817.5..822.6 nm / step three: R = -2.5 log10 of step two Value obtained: 0.04 mag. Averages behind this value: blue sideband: 11.5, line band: 10.9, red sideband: 11.1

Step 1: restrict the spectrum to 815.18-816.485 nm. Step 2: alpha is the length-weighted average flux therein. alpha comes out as 11.4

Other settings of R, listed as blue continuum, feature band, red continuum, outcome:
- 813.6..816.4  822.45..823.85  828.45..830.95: 0.01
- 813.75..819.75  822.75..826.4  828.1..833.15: -0.01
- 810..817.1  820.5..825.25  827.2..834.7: 0.01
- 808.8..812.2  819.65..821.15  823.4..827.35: 0.03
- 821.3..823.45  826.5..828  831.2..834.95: -0.05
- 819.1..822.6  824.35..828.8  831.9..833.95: -0.03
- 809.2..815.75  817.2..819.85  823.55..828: 0.04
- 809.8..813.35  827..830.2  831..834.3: -0.01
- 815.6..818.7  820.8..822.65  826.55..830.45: 0.03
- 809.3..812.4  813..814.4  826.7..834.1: -0.02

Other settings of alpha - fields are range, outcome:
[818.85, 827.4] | 11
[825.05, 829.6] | 11.1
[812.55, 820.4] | 11.3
